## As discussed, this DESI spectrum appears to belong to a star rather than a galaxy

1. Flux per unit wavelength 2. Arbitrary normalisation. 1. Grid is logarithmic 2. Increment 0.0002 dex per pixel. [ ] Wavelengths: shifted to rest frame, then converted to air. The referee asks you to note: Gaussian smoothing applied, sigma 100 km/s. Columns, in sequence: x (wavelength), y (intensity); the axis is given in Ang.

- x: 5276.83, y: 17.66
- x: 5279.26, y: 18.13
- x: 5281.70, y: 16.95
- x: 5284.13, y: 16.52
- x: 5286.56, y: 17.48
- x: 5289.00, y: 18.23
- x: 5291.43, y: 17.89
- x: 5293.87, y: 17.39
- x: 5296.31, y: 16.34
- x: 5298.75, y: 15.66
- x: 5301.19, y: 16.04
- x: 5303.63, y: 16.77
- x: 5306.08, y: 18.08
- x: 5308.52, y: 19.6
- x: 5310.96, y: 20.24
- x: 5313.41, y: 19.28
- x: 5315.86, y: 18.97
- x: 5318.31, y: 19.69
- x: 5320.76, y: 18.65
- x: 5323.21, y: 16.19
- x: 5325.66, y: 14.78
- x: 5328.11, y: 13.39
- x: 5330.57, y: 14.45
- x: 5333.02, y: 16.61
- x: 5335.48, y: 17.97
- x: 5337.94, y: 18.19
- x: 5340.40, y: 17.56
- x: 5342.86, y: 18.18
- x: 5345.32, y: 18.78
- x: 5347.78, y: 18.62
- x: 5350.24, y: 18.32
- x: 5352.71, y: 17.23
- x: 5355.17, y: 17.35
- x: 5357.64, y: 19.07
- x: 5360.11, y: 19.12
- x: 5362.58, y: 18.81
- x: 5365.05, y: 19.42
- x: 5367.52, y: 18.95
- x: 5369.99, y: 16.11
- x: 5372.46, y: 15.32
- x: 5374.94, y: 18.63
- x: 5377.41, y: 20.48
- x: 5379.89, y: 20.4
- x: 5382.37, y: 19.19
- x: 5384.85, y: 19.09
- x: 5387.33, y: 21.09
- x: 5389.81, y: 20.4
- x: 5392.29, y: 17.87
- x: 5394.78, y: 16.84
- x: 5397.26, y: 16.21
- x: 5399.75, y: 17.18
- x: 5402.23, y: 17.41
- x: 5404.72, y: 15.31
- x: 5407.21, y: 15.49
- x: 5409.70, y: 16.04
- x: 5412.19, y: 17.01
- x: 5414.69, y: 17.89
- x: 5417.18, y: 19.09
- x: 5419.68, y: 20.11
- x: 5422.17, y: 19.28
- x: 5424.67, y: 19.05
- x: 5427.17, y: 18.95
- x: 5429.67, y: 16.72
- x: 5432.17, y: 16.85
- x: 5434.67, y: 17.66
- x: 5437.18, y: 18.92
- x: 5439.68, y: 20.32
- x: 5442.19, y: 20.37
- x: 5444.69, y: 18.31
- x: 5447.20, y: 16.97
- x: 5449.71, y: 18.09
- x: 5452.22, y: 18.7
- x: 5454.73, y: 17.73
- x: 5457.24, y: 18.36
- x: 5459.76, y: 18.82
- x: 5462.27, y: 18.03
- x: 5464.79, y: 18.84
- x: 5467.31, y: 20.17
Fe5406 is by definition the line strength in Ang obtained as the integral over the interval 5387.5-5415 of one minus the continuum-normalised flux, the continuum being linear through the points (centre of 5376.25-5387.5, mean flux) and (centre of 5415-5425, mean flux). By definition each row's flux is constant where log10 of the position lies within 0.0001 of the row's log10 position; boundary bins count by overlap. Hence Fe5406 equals 3.4 Ang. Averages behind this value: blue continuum 19.9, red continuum 19.3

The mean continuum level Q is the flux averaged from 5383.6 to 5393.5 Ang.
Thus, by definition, 19.6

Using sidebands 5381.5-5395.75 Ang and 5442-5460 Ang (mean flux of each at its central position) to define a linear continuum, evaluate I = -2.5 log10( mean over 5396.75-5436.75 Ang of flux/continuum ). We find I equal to 0.070 mag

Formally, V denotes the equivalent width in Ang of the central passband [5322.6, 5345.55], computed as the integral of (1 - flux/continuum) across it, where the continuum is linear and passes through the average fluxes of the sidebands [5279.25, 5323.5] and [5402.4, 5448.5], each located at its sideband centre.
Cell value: 1.7 Ang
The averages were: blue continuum 17.8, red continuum 18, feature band 16.5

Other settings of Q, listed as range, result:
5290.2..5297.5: 17.2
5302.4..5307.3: 17.4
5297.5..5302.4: 15.9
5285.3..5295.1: 17.7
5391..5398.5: 17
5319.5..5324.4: 17.4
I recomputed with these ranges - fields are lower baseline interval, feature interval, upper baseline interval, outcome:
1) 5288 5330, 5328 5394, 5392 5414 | -0.08 mag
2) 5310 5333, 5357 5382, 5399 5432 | -0.07 mag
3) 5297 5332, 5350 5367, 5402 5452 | -0.06 mag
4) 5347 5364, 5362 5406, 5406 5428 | 0.00 mag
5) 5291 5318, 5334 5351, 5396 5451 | -0.02 mag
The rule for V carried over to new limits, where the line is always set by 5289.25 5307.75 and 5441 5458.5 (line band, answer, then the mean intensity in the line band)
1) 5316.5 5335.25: 0.90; 16.4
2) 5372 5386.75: -1.17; 19.1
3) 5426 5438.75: 0.23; 17.9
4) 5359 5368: -0.76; 19.1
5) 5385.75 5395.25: -0.74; 19.2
